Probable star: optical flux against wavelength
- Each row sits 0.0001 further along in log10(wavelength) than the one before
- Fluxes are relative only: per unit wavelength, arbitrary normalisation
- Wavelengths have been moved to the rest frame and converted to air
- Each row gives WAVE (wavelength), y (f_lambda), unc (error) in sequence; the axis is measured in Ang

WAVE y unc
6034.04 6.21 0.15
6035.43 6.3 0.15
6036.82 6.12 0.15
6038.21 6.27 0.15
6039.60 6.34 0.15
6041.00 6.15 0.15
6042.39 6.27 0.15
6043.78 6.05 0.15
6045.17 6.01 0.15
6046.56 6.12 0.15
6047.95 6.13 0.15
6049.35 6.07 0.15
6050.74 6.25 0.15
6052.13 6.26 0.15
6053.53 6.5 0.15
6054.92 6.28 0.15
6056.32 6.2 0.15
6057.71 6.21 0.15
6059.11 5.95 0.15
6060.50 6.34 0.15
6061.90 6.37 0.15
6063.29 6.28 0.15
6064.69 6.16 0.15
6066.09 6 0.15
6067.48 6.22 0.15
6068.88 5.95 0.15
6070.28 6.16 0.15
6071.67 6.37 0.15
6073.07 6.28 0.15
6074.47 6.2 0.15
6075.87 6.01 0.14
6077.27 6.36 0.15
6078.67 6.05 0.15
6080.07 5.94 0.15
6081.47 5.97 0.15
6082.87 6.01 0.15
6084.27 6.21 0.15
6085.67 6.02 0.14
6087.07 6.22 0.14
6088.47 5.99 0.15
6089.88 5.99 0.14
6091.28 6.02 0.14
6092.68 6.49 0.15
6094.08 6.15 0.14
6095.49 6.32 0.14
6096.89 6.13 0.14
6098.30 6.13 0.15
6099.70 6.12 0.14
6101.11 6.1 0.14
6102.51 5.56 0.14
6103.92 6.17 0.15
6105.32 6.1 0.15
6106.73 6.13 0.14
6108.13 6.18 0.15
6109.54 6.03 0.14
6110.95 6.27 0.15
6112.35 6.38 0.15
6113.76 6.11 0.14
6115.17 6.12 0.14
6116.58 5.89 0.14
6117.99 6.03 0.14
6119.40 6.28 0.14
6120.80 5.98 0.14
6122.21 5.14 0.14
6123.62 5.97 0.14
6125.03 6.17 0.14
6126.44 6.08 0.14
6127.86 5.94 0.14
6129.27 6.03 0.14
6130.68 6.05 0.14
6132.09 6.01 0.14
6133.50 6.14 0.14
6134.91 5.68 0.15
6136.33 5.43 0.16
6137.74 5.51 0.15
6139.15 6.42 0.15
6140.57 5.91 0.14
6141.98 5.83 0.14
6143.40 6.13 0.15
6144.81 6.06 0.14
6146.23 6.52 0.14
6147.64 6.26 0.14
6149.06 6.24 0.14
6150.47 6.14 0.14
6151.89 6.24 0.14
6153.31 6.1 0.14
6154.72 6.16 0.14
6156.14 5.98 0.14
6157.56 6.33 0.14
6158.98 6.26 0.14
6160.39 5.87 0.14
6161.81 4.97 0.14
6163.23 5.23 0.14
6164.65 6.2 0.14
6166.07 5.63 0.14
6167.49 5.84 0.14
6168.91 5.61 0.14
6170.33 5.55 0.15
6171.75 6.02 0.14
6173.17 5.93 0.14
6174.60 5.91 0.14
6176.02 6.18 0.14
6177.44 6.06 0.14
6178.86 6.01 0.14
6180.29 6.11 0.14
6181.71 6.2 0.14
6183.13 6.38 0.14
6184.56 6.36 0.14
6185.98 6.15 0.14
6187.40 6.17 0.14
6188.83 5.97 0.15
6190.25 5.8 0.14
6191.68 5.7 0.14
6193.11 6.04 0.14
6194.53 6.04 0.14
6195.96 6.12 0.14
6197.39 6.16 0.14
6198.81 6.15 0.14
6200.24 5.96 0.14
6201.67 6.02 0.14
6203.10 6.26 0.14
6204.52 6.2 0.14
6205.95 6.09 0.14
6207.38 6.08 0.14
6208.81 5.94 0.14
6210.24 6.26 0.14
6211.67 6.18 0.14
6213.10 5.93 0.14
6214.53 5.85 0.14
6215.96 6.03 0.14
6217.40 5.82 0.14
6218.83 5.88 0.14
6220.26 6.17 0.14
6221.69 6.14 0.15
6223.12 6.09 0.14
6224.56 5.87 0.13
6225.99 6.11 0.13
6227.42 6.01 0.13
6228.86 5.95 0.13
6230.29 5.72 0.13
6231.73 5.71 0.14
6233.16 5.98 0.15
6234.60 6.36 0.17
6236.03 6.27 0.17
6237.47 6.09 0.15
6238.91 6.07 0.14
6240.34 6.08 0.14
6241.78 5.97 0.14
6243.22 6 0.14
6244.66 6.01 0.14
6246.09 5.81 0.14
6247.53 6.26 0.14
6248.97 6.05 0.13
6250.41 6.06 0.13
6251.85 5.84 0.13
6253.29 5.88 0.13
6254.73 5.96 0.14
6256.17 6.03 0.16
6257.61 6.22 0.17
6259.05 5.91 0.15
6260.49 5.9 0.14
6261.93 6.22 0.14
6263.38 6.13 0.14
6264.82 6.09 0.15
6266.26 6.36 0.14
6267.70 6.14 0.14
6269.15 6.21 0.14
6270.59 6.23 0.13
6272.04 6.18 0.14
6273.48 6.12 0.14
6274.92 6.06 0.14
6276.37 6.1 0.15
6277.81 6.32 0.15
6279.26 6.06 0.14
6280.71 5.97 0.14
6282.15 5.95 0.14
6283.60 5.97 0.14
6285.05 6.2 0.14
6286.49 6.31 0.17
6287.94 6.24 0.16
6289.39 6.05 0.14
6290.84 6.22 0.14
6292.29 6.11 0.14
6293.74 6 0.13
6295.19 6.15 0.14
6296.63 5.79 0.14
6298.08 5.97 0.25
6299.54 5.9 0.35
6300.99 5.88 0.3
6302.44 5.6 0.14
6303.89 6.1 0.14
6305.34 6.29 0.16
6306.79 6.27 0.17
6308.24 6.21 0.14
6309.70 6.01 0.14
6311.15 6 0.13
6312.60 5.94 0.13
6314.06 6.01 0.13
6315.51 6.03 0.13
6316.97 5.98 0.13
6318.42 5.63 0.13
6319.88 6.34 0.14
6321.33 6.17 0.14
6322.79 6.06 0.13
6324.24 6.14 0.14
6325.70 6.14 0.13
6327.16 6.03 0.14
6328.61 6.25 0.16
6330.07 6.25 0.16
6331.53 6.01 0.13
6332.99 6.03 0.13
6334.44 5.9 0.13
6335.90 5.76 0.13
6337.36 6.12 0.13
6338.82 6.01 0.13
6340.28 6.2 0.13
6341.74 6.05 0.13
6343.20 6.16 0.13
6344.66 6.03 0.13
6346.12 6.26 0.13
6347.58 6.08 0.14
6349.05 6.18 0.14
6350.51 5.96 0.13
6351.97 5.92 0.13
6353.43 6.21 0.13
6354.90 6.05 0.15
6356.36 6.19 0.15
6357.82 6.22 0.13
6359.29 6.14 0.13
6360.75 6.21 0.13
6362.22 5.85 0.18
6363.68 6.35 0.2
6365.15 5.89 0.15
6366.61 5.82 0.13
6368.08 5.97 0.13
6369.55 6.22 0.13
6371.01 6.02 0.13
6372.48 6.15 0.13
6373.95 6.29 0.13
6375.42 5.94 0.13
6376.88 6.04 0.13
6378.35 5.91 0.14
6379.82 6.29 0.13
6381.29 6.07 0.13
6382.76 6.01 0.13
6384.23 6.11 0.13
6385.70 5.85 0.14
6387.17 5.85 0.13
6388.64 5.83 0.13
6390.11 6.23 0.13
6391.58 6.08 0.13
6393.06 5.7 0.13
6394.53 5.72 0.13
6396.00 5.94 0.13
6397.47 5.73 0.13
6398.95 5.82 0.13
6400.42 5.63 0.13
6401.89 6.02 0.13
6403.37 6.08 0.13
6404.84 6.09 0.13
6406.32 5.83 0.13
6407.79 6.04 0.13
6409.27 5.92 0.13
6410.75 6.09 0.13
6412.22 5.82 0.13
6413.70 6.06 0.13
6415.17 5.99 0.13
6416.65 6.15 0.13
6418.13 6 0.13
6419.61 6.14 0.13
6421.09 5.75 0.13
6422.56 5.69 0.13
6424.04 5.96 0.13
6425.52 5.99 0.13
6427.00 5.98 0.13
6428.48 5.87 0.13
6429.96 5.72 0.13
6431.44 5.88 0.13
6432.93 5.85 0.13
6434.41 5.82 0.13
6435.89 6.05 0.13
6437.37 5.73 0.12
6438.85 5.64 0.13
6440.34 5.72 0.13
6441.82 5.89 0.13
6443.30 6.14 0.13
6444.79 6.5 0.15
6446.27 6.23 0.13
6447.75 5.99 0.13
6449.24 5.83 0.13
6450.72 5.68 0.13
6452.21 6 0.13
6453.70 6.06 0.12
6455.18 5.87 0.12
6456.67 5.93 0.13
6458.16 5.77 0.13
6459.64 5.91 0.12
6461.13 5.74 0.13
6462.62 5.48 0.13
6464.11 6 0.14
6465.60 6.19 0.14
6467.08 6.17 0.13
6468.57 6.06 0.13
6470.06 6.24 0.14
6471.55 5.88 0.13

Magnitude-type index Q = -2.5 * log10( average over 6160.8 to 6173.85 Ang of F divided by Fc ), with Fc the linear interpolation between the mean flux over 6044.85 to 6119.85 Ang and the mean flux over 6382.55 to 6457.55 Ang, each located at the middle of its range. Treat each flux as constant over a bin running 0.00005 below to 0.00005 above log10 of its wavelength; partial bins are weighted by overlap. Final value 0.08 mag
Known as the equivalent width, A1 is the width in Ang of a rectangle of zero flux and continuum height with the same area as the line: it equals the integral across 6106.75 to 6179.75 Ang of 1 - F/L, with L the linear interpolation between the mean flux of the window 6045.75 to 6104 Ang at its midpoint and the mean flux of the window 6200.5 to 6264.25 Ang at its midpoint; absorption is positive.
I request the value 1.4 Ang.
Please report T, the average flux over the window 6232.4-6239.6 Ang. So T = 6.15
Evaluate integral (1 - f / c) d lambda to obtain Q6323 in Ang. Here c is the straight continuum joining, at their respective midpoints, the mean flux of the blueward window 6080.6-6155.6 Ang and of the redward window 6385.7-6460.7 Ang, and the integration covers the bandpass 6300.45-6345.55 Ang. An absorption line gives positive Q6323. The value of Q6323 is -0.6 Ang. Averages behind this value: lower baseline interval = 6.06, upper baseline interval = 5.92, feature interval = 6.05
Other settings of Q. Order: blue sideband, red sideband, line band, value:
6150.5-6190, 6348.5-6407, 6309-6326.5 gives -0.006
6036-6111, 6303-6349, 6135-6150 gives 0.020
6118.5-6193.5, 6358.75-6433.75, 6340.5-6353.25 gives -0.021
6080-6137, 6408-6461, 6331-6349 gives -0.017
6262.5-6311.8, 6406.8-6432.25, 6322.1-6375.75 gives -0.011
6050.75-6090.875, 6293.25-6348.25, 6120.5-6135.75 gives 0.039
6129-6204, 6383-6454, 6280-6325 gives -0.015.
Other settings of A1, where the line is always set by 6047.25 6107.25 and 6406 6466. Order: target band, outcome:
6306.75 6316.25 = -0.1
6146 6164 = 0.3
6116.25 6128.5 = 0.4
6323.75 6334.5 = -0.2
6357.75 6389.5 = -0.4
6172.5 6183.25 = 0.0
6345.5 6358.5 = -0.3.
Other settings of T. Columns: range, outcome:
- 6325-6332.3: 6.13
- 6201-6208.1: 6.13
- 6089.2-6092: 6.02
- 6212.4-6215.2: 5.89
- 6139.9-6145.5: 5.99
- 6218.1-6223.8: 6.08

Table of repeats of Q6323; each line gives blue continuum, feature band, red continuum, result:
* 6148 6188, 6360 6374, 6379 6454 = -0.3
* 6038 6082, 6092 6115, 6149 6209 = -0.1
